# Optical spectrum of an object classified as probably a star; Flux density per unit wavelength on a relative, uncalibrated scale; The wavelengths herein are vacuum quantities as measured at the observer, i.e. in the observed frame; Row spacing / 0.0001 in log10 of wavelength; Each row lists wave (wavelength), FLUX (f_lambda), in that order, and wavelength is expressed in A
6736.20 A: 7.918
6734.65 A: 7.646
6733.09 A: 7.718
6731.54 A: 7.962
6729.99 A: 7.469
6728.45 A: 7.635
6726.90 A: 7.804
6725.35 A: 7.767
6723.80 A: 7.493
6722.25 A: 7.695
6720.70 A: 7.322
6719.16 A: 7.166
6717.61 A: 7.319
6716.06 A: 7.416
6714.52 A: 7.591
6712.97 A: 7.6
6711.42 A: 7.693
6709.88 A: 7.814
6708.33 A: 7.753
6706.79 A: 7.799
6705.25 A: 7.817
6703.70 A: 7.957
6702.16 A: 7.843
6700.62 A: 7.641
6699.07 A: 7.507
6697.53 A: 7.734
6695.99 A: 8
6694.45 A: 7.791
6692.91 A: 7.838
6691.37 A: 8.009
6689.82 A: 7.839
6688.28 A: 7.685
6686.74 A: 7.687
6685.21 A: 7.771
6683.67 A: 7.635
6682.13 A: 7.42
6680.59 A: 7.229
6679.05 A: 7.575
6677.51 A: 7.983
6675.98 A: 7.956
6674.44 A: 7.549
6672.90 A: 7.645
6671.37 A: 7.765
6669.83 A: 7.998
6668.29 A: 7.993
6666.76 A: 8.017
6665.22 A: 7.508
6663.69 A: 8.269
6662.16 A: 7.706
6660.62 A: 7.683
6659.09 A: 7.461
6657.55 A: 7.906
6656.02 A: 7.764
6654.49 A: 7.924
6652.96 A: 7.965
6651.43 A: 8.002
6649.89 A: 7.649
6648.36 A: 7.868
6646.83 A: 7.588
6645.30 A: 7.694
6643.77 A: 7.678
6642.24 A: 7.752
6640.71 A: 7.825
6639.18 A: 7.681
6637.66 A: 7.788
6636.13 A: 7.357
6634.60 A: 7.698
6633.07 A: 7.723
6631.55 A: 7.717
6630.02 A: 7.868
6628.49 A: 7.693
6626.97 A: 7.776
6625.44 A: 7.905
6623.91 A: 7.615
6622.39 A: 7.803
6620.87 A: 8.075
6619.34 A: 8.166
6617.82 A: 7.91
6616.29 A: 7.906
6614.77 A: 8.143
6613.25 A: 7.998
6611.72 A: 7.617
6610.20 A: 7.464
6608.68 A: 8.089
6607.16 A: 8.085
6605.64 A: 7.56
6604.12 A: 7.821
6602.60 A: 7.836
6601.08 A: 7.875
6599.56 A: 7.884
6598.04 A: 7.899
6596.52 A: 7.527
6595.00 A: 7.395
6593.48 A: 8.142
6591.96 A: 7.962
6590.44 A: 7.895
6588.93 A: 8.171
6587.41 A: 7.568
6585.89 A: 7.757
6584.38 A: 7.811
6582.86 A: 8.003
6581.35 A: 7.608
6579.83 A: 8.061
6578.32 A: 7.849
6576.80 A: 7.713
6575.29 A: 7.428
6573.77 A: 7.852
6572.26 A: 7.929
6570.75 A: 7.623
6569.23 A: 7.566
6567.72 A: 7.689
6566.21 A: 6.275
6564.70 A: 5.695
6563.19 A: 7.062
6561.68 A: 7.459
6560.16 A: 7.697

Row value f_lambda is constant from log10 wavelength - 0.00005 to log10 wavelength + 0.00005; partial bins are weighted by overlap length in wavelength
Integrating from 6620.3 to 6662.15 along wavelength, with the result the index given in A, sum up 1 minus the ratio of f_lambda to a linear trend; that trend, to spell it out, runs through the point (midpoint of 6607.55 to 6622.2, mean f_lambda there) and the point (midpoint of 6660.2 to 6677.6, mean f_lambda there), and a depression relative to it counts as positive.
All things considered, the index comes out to 0.7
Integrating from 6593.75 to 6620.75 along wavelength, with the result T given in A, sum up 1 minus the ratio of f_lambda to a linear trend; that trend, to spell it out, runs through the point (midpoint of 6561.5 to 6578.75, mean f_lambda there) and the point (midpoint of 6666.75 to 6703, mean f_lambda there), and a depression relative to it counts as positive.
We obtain -1.4 A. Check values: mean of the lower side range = 7.33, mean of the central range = 7.84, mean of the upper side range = 7.75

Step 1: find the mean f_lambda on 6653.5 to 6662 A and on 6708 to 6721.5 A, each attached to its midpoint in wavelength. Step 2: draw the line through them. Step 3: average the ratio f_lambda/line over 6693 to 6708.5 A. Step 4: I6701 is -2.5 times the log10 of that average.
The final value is -0.03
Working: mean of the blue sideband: 7.75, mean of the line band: 7.79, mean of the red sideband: 7.51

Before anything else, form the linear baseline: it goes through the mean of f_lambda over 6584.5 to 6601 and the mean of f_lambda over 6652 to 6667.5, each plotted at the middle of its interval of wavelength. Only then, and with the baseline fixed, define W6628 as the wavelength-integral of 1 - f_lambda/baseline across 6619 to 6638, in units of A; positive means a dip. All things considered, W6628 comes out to 0.1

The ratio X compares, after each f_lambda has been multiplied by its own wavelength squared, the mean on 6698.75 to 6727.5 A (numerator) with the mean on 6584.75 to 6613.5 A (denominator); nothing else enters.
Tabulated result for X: 1.01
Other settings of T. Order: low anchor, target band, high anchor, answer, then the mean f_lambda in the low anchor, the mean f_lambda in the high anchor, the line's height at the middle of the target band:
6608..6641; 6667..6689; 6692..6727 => 0.0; 7.81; 7.67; 7.72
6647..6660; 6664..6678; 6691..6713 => -0.1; 7.8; 7.79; 7.8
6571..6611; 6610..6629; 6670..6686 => -0.2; 7.81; 7.67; 7.77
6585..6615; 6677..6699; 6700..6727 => -0.1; 7.83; 7.63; 7.68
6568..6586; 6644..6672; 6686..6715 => -0.2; 7.77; 7.77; 7.77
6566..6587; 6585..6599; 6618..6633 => -0.1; 7.69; 7.85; 7.74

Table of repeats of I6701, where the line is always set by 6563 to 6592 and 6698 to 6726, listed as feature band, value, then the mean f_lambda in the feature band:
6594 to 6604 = -0.02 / 7.75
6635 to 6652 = -0.02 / 7.71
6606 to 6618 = -0.04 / 7.89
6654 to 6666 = -0.02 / 7.77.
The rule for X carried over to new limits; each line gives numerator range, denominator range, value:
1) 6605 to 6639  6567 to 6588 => 1.02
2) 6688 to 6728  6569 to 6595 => 1.02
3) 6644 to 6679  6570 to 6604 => 1.02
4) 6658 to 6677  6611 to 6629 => 1.00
